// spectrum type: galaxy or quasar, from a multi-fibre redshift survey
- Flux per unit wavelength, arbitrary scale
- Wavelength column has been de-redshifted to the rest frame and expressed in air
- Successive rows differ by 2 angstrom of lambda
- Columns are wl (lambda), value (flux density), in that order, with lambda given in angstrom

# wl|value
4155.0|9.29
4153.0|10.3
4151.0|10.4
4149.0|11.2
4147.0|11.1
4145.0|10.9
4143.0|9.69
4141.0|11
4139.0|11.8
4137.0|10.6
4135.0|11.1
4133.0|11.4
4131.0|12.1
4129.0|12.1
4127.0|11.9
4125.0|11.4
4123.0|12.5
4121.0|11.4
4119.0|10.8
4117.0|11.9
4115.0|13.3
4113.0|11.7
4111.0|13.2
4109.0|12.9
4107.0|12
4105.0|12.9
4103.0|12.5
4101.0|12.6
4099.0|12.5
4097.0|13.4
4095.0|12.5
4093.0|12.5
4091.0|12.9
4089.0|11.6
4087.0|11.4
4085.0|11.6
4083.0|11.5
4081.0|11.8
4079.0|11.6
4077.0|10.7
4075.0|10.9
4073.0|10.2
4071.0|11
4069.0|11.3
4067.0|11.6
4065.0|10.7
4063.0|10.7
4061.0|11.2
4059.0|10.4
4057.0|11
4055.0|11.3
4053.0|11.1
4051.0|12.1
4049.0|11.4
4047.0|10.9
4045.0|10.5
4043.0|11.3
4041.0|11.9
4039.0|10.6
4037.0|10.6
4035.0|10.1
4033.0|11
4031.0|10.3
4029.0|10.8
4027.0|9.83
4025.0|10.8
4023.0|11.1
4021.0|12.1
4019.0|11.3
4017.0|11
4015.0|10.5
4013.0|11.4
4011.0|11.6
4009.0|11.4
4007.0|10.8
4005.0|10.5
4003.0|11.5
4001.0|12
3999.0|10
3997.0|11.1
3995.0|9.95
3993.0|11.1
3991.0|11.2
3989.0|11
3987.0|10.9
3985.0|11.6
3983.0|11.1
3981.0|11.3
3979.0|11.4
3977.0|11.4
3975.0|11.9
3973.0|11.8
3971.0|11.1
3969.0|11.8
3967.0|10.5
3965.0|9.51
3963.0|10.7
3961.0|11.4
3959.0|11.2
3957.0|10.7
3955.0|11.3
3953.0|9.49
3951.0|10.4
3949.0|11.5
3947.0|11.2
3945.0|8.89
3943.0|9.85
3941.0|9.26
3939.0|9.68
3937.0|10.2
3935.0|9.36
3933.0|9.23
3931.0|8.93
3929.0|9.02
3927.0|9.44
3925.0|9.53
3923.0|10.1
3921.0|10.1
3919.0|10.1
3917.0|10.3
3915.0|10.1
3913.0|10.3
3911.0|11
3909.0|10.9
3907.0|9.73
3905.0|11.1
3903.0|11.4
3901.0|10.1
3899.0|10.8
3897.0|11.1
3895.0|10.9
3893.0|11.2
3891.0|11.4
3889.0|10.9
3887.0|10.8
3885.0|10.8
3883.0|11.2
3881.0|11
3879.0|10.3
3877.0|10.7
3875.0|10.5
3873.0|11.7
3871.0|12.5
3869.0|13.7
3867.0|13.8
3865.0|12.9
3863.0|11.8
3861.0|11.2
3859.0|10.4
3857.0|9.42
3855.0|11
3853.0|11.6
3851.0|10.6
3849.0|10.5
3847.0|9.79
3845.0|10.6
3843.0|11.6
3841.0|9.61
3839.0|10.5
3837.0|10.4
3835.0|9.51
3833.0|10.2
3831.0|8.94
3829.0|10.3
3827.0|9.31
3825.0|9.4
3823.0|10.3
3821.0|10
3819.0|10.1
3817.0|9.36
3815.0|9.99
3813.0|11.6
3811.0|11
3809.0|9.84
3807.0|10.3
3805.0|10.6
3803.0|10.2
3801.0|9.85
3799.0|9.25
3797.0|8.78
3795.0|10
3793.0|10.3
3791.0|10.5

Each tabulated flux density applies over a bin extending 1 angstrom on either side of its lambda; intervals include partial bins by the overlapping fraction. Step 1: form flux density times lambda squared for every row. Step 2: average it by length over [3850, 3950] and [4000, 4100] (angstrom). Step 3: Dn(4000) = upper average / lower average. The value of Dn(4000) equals 1.1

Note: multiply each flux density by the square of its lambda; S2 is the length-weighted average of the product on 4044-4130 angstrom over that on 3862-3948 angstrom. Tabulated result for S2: 1.21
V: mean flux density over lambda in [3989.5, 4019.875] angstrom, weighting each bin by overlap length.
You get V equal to 11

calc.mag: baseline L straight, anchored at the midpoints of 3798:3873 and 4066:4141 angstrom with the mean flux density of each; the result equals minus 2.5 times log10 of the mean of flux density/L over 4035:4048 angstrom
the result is 0.06 mag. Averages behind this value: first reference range 10.6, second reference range 11.9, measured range 10.9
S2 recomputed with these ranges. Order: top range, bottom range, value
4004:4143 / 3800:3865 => 1.25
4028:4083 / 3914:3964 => 1.16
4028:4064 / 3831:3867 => 1.13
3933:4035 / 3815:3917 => 1.07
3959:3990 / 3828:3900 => 1.08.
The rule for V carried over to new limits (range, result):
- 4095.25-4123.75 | 12.4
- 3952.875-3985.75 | 11.1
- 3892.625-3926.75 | 10.5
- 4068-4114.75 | 12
